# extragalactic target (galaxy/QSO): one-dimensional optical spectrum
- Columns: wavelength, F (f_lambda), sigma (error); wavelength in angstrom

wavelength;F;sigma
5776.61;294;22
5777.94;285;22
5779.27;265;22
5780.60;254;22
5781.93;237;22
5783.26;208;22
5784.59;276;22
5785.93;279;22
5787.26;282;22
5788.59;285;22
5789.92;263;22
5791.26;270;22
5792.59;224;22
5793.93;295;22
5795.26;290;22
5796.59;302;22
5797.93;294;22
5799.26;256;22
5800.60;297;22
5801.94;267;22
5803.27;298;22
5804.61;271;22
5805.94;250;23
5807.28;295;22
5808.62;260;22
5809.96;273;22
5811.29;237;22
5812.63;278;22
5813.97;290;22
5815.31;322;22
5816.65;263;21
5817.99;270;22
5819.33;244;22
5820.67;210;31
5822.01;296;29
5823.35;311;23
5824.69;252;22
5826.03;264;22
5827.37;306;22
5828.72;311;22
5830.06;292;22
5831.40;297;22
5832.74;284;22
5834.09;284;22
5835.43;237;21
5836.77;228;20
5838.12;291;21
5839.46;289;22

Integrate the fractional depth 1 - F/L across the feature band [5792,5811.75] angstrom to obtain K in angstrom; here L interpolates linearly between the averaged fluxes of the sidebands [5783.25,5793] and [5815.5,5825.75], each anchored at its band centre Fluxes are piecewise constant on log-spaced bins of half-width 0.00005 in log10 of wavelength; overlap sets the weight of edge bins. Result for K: -0.6 angstrom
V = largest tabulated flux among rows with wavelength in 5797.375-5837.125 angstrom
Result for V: 322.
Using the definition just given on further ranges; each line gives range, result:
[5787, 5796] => 295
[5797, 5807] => 298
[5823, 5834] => 311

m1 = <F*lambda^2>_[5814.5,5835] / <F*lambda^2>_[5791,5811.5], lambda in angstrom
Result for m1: 1.03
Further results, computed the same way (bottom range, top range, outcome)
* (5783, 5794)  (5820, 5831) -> 1.07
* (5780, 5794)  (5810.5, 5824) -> 1.06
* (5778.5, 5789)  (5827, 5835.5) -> 1.13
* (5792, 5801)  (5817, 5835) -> 1.00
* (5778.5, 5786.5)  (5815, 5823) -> 1.07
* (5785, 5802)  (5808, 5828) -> 0.99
